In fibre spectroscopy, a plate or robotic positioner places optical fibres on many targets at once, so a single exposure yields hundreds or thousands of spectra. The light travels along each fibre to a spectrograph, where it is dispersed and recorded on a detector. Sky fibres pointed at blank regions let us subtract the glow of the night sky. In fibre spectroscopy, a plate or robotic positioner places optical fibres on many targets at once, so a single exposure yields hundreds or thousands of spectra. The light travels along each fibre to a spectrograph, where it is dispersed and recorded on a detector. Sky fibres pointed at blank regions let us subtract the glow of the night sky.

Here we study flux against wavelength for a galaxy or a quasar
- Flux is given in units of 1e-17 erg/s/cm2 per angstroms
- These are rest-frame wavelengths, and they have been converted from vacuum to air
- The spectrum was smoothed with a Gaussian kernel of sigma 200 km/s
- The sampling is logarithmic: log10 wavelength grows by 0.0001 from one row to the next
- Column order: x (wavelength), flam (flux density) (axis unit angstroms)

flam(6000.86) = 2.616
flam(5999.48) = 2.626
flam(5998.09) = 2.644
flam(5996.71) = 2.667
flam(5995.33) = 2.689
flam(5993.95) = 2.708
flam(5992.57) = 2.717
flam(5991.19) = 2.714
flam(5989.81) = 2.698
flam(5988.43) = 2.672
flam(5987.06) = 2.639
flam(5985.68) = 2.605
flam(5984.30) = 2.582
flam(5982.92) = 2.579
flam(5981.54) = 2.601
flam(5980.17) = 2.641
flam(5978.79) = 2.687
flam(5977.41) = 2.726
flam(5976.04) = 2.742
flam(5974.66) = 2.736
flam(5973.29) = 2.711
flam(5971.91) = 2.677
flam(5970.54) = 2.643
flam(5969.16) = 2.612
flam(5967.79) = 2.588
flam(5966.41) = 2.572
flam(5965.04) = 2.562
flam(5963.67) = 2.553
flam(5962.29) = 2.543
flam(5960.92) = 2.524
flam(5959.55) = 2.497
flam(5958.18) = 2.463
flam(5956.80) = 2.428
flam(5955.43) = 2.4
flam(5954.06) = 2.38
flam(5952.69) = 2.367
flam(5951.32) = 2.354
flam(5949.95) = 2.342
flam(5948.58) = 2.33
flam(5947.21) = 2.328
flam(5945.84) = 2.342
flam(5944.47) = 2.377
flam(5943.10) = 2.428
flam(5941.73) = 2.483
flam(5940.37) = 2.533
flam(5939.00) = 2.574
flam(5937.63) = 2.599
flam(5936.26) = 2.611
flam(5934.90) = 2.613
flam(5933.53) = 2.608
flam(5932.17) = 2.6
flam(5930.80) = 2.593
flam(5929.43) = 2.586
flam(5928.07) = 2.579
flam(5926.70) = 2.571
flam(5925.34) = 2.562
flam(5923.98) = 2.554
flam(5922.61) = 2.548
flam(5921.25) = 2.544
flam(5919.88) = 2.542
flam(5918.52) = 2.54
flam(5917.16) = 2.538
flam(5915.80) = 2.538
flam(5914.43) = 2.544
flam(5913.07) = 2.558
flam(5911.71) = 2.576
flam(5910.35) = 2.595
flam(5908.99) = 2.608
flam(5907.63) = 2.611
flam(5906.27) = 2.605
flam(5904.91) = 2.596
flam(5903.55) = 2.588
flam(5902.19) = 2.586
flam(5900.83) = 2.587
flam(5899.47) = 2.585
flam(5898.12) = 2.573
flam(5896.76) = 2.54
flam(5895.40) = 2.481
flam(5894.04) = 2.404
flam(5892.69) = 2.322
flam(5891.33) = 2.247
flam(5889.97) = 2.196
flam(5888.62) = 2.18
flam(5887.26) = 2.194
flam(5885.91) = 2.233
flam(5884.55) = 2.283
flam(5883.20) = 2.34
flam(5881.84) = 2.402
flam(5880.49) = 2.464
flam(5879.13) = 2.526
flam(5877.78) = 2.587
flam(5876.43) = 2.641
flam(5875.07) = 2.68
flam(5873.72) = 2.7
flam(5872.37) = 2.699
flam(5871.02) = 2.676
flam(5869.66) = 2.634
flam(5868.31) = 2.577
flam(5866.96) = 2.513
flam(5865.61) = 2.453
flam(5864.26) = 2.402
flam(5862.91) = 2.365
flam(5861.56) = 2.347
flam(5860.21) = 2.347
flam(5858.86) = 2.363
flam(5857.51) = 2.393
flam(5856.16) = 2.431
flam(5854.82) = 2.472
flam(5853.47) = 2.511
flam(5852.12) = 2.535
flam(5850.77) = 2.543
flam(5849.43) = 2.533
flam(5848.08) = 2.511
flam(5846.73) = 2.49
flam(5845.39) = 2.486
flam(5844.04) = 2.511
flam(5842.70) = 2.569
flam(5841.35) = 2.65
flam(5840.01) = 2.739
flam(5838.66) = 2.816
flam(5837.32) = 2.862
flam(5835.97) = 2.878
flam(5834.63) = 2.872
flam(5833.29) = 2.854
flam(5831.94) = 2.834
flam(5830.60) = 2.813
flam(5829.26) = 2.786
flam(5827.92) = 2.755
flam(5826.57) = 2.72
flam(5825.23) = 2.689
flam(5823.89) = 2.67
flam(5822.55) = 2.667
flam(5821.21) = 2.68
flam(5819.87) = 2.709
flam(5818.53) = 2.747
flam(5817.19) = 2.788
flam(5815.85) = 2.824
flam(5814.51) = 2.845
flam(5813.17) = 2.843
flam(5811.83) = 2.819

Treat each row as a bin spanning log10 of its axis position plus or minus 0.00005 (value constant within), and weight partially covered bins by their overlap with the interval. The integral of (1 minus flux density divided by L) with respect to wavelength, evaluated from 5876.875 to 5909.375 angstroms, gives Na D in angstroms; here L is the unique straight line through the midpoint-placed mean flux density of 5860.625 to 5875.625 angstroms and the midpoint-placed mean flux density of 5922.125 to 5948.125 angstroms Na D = 1.17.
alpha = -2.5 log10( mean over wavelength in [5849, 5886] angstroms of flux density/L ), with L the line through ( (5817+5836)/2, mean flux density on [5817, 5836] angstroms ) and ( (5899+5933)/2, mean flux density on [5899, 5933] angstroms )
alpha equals 0.08 mag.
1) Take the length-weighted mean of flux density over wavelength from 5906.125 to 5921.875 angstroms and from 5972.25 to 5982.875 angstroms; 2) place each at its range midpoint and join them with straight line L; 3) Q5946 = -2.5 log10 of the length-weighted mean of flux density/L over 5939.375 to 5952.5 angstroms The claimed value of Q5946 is 0.10 mag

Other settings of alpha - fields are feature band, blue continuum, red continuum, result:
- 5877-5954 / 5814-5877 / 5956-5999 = 0.06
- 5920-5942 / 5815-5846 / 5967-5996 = 0.05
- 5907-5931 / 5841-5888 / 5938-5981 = -0.03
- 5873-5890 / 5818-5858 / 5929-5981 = 0.08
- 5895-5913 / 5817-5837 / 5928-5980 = 0.02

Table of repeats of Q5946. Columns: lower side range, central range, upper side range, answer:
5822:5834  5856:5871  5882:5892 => 0.00 mag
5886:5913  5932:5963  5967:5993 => 0.05 mag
